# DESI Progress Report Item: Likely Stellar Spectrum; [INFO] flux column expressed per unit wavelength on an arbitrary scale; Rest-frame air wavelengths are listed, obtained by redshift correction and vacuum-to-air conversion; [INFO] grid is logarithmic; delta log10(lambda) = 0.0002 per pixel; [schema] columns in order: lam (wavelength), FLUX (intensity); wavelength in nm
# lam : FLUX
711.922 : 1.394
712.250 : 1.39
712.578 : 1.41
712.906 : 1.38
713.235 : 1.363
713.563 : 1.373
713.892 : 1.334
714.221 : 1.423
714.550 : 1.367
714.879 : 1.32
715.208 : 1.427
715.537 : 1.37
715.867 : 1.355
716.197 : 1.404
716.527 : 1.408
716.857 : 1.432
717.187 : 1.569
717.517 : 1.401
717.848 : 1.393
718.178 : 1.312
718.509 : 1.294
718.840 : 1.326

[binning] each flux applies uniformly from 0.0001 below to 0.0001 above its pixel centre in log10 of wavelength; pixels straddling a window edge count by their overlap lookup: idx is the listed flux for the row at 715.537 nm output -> 1.37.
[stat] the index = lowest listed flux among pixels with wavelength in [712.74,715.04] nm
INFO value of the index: 1.32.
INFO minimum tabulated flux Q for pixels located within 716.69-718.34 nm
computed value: 1.312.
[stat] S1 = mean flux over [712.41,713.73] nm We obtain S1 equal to 1.38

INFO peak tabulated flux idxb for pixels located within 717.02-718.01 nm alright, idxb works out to 1.569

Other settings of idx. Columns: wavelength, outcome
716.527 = 1.408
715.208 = 1.427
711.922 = 1.394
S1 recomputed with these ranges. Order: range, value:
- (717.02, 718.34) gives 1.42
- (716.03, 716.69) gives 1.41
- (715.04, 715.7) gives 1.4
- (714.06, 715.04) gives 1.37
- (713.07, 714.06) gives 1.36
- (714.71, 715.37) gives 1.37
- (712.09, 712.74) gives 1.4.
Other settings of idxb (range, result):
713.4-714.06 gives 1.373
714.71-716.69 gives 1.427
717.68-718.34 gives 1.393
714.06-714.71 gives 1.423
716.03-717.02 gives 1.432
